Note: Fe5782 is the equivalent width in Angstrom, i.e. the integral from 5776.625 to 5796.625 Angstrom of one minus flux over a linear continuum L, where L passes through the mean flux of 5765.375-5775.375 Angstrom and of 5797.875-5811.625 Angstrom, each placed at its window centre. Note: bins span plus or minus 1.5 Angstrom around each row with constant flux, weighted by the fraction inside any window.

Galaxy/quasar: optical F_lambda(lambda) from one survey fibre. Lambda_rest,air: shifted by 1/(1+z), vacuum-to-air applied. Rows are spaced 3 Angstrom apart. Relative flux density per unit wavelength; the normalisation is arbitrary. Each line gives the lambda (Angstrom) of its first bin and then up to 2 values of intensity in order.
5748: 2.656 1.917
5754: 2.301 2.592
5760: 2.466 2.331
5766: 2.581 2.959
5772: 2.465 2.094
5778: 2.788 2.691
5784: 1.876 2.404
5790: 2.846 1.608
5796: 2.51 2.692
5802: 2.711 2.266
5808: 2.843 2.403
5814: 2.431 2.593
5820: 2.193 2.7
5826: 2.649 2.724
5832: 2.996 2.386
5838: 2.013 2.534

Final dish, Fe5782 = 1.5 Angstrom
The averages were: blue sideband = 2.57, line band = 2.38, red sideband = 2.59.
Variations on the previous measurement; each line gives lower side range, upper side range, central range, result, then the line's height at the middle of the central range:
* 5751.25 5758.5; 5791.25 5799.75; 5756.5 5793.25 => -2.5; 2.3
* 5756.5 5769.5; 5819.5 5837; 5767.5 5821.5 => 2.5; 2.58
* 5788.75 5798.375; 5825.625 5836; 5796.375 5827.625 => -0.4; 2.52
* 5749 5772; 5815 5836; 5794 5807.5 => 0.1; 2.55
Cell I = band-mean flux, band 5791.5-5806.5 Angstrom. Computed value 2.36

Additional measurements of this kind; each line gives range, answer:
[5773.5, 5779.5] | 2.44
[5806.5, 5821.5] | 2.49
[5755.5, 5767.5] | 2.49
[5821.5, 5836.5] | 2.69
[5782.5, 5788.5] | 2.14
